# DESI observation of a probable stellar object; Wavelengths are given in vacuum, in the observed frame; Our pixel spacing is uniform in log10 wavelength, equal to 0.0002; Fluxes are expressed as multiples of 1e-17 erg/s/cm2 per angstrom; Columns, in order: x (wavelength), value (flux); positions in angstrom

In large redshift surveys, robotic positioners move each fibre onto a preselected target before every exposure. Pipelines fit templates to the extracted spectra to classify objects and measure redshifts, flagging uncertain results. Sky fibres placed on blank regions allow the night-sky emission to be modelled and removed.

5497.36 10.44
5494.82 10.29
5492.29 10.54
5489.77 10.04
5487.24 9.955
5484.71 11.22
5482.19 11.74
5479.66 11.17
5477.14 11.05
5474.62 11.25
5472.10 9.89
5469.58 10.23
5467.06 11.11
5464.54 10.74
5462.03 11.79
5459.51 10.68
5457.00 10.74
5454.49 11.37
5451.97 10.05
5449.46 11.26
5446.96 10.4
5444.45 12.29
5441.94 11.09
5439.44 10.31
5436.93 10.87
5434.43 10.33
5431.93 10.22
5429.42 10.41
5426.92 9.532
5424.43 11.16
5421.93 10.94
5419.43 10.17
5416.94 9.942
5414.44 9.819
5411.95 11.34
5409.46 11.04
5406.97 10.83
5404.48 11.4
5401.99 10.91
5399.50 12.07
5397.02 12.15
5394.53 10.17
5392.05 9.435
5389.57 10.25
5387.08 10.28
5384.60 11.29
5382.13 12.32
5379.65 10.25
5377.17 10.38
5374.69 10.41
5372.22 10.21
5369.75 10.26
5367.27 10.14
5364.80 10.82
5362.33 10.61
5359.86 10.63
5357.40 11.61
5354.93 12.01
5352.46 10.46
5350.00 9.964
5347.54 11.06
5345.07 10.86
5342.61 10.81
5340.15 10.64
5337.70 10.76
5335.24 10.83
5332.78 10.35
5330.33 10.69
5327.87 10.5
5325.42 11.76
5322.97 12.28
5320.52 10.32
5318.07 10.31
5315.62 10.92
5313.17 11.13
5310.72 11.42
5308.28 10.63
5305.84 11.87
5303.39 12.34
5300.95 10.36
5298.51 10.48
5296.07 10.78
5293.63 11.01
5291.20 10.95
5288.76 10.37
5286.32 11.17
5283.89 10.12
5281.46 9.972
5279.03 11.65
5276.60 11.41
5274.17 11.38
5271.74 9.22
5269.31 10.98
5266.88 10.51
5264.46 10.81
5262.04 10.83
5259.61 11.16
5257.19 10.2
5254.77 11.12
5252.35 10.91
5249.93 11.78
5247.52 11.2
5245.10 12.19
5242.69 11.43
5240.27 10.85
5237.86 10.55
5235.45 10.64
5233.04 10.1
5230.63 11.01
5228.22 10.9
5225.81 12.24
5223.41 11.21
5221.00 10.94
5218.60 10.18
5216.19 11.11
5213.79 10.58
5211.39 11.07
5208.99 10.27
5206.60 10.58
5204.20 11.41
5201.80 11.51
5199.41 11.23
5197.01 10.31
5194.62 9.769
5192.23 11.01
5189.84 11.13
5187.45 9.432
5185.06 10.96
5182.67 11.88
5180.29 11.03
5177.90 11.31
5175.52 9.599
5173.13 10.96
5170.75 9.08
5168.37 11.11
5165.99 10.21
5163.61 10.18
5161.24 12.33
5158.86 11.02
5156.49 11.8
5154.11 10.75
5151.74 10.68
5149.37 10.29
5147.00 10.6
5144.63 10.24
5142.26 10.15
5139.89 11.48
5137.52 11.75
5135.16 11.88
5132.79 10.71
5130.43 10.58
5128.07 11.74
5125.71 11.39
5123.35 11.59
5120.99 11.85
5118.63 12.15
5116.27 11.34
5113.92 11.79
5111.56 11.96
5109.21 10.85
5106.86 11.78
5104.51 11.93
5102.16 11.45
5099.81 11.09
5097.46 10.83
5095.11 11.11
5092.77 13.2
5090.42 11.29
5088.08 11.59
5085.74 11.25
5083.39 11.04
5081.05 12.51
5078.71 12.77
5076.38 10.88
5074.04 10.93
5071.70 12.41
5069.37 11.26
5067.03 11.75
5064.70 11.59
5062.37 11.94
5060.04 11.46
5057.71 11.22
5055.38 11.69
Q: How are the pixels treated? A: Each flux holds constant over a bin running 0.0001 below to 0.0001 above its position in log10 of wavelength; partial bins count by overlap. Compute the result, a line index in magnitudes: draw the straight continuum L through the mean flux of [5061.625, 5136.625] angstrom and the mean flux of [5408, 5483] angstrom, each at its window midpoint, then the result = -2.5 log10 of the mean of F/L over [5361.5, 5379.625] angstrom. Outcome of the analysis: 0.06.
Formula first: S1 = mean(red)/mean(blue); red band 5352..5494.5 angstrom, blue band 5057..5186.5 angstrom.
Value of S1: 1.0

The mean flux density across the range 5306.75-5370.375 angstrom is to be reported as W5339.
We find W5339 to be 10.8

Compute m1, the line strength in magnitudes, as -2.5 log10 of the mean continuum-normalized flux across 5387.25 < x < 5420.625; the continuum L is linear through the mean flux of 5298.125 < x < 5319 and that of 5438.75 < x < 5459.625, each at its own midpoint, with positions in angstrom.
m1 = 0.03 mag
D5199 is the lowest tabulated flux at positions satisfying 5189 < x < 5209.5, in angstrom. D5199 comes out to 9.769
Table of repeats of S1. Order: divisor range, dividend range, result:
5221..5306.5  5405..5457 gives 0.97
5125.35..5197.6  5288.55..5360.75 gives 1.01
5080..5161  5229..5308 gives 0.96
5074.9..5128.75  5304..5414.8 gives 0.94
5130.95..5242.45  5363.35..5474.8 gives 0.99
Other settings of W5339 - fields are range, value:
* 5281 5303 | 10.7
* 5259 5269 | 10.8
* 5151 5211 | 10.8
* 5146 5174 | 10.8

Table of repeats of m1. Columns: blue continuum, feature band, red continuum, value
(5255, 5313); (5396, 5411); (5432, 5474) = -0.06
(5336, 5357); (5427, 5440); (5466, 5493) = 0.05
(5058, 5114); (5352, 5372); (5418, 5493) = 0.02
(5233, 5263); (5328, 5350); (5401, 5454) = 0.02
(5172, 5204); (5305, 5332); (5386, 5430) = -0.03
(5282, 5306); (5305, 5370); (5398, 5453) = 0.00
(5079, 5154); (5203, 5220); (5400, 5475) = 0.04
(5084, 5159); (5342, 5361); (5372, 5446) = -0.01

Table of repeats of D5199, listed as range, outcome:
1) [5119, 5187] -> 9.08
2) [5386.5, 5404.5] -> 9.435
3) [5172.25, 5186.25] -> 9.599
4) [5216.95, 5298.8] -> 9.22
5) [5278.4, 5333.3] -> 9.972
